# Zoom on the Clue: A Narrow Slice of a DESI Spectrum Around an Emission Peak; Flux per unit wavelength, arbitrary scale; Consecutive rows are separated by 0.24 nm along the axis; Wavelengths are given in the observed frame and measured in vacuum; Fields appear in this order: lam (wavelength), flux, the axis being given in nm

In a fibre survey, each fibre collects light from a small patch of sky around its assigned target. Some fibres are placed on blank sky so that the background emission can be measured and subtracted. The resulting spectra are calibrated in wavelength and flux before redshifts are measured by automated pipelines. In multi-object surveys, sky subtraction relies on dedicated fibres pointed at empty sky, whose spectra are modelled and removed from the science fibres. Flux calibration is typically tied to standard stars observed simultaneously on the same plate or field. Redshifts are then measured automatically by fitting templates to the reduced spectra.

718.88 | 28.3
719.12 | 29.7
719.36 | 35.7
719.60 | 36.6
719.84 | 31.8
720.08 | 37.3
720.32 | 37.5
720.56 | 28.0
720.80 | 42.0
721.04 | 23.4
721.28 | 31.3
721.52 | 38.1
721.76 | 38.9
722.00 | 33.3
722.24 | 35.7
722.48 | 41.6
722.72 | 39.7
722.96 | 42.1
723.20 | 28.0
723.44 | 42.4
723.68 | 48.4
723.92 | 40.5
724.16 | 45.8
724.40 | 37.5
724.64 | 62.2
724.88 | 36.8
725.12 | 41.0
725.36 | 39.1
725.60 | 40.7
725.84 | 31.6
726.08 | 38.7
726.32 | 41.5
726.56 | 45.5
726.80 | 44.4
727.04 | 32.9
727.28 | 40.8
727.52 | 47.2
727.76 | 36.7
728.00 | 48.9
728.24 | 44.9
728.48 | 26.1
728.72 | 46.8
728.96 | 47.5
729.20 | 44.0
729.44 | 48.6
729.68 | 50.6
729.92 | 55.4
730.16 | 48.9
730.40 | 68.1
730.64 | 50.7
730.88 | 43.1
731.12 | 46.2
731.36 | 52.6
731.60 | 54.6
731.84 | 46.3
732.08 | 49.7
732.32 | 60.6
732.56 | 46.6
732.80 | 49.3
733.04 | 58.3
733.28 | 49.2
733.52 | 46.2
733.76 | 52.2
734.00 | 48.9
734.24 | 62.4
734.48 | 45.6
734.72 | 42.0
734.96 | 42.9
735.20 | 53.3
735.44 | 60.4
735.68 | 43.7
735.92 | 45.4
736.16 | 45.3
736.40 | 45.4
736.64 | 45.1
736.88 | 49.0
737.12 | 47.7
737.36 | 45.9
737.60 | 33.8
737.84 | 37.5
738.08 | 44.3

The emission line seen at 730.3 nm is C III] 1909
